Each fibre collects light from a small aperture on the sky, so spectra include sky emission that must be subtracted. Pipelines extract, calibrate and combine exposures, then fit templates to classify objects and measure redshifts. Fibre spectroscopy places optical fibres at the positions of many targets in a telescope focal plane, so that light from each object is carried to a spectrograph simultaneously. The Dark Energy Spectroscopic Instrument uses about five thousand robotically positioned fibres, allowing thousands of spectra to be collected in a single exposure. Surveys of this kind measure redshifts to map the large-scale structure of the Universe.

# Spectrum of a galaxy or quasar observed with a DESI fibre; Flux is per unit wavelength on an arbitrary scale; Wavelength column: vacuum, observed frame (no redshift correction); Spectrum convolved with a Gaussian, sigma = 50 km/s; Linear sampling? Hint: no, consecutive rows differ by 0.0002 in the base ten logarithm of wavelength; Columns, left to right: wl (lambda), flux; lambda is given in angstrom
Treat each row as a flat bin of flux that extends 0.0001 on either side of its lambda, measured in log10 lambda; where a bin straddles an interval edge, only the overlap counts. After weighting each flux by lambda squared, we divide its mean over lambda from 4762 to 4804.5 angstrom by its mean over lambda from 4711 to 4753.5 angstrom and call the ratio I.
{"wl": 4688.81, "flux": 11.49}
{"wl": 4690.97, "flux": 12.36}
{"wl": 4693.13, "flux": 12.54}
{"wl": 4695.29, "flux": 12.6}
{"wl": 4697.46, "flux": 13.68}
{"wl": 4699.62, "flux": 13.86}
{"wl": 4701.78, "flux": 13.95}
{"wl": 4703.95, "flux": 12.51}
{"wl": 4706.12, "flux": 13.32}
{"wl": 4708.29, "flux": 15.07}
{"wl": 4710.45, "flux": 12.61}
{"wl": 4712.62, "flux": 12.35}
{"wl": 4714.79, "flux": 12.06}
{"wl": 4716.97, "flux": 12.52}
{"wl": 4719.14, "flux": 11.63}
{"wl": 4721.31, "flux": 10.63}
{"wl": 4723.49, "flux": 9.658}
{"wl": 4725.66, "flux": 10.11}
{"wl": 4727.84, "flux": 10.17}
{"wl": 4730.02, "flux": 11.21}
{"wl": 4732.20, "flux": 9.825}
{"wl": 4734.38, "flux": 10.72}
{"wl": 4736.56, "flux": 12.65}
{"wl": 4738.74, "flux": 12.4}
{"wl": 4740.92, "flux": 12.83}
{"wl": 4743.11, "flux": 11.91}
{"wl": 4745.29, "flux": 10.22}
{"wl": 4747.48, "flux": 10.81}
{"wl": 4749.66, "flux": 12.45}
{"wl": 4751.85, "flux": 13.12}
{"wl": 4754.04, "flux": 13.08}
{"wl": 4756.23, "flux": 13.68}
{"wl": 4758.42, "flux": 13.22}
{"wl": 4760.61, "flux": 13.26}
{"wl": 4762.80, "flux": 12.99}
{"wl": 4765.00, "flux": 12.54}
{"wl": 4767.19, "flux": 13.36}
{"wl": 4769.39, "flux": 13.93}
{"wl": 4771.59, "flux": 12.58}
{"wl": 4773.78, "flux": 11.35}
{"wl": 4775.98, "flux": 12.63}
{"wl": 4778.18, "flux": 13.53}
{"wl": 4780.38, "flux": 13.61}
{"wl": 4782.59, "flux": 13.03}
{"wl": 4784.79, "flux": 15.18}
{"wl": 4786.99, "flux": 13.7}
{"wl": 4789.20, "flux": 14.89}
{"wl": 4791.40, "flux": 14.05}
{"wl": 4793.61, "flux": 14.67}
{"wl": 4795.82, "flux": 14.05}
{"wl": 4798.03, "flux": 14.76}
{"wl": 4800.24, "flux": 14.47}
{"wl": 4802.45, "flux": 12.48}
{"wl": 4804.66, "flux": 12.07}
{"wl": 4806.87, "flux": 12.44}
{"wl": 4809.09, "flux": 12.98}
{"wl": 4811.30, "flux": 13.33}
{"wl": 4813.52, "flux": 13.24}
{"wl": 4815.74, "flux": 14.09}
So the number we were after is 1.2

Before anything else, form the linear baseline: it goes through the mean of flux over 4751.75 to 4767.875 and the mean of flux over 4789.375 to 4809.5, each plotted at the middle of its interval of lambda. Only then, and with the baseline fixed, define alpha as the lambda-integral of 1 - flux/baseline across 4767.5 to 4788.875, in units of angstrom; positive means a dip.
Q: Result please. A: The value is 0.1 angstrom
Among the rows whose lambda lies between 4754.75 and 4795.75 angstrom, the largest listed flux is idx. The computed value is 15.18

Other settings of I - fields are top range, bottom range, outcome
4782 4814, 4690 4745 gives 1.17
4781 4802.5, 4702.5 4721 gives 1.16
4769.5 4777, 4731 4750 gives 1.09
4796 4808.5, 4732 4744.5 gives 1.15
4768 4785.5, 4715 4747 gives 1.20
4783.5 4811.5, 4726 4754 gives 1.22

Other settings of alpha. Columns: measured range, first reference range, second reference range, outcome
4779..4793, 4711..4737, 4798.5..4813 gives -1.67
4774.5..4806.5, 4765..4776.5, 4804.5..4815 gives -2.23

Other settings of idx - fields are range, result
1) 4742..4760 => 13.68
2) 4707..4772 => 15.07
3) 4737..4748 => 12.83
